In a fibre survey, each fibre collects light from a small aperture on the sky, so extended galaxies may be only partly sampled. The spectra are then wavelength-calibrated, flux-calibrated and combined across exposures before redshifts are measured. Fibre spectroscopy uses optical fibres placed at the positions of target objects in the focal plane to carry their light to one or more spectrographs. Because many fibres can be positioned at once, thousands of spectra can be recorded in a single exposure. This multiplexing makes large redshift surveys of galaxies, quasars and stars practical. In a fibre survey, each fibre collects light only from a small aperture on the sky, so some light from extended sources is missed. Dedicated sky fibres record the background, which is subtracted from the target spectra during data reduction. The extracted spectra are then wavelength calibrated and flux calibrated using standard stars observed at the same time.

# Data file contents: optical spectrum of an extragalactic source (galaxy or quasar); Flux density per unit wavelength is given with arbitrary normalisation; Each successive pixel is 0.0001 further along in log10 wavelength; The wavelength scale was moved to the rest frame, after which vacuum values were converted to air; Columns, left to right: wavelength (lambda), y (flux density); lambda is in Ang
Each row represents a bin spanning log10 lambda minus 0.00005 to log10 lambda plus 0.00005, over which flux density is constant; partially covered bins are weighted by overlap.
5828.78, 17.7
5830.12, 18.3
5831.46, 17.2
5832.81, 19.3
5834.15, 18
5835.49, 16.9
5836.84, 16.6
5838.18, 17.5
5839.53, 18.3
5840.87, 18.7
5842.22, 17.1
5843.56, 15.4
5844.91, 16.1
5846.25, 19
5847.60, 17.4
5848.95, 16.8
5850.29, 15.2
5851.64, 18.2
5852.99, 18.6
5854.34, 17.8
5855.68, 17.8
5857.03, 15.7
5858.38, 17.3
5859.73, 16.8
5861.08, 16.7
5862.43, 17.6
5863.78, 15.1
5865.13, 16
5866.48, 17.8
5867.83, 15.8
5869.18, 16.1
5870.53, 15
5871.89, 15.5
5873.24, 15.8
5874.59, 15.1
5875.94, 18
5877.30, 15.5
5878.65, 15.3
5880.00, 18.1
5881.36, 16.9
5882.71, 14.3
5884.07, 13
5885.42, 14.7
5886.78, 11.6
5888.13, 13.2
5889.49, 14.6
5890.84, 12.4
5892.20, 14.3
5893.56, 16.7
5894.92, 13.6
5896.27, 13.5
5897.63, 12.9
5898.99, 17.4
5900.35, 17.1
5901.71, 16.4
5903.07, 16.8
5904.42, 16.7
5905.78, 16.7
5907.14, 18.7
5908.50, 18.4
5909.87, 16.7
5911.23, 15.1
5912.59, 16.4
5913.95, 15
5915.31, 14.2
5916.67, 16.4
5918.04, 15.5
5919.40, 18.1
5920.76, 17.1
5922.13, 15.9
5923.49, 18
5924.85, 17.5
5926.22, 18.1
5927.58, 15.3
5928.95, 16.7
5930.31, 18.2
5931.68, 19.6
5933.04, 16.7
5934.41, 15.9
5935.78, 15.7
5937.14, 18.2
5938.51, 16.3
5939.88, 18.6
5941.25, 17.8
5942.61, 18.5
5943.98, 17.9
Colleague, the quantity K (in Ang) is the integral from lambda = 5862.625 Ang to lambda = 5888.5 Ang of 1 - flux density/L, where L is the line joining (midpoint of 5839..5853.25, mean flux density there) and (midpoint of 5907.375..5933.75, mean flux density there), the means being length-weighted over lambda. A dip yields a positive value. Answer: 2.47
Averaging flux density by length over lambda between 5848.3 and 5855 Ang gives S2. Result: 17.3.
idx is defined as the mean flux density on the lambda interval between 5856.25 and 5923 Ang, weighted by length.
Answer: 15.8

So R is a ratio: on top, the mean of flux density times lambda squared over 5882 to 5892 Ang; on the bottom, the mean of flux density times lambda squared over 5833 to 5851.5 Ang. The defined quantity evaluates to 0.79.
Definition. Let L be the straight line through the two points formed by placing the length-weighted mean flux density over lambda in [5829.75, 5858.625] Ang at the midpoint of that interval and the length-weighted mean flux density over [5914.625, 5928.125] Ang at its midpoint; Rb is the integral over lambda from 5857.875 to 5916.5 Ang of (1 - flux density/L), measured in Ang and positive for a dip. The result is 4.4 Ang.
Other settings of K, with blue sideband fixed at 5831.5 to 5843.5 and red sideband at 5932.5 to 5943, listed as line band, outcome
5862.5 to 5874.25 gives 1.04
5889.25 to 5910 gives 1.85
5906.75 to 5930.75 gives 0.79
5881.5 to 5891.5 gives 2.20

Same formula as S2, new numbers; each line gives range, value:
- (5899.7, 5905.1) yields 16.8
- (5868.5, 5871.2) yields 15.6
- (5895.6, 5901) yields 15.2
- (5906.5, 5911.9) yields 17.2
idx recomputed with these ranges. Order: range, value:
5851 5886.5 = 16.3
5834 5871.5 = 16.9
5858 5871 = 16.4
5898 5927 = 16.7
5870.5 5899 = 14.8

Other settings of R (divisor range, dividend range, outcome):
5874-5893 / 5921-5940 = 1.18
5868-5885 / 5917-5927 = 1.11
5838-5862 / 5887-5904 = 0.88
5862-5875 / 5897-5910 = 1.06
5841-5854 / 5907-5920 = 0.97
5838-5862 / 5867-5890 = 0.89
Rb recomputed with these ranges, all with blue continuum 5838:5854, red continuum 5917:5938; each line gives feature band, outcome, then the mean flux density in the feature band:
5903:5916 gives 0.5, 16.5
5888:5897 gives 1.6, 14.1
